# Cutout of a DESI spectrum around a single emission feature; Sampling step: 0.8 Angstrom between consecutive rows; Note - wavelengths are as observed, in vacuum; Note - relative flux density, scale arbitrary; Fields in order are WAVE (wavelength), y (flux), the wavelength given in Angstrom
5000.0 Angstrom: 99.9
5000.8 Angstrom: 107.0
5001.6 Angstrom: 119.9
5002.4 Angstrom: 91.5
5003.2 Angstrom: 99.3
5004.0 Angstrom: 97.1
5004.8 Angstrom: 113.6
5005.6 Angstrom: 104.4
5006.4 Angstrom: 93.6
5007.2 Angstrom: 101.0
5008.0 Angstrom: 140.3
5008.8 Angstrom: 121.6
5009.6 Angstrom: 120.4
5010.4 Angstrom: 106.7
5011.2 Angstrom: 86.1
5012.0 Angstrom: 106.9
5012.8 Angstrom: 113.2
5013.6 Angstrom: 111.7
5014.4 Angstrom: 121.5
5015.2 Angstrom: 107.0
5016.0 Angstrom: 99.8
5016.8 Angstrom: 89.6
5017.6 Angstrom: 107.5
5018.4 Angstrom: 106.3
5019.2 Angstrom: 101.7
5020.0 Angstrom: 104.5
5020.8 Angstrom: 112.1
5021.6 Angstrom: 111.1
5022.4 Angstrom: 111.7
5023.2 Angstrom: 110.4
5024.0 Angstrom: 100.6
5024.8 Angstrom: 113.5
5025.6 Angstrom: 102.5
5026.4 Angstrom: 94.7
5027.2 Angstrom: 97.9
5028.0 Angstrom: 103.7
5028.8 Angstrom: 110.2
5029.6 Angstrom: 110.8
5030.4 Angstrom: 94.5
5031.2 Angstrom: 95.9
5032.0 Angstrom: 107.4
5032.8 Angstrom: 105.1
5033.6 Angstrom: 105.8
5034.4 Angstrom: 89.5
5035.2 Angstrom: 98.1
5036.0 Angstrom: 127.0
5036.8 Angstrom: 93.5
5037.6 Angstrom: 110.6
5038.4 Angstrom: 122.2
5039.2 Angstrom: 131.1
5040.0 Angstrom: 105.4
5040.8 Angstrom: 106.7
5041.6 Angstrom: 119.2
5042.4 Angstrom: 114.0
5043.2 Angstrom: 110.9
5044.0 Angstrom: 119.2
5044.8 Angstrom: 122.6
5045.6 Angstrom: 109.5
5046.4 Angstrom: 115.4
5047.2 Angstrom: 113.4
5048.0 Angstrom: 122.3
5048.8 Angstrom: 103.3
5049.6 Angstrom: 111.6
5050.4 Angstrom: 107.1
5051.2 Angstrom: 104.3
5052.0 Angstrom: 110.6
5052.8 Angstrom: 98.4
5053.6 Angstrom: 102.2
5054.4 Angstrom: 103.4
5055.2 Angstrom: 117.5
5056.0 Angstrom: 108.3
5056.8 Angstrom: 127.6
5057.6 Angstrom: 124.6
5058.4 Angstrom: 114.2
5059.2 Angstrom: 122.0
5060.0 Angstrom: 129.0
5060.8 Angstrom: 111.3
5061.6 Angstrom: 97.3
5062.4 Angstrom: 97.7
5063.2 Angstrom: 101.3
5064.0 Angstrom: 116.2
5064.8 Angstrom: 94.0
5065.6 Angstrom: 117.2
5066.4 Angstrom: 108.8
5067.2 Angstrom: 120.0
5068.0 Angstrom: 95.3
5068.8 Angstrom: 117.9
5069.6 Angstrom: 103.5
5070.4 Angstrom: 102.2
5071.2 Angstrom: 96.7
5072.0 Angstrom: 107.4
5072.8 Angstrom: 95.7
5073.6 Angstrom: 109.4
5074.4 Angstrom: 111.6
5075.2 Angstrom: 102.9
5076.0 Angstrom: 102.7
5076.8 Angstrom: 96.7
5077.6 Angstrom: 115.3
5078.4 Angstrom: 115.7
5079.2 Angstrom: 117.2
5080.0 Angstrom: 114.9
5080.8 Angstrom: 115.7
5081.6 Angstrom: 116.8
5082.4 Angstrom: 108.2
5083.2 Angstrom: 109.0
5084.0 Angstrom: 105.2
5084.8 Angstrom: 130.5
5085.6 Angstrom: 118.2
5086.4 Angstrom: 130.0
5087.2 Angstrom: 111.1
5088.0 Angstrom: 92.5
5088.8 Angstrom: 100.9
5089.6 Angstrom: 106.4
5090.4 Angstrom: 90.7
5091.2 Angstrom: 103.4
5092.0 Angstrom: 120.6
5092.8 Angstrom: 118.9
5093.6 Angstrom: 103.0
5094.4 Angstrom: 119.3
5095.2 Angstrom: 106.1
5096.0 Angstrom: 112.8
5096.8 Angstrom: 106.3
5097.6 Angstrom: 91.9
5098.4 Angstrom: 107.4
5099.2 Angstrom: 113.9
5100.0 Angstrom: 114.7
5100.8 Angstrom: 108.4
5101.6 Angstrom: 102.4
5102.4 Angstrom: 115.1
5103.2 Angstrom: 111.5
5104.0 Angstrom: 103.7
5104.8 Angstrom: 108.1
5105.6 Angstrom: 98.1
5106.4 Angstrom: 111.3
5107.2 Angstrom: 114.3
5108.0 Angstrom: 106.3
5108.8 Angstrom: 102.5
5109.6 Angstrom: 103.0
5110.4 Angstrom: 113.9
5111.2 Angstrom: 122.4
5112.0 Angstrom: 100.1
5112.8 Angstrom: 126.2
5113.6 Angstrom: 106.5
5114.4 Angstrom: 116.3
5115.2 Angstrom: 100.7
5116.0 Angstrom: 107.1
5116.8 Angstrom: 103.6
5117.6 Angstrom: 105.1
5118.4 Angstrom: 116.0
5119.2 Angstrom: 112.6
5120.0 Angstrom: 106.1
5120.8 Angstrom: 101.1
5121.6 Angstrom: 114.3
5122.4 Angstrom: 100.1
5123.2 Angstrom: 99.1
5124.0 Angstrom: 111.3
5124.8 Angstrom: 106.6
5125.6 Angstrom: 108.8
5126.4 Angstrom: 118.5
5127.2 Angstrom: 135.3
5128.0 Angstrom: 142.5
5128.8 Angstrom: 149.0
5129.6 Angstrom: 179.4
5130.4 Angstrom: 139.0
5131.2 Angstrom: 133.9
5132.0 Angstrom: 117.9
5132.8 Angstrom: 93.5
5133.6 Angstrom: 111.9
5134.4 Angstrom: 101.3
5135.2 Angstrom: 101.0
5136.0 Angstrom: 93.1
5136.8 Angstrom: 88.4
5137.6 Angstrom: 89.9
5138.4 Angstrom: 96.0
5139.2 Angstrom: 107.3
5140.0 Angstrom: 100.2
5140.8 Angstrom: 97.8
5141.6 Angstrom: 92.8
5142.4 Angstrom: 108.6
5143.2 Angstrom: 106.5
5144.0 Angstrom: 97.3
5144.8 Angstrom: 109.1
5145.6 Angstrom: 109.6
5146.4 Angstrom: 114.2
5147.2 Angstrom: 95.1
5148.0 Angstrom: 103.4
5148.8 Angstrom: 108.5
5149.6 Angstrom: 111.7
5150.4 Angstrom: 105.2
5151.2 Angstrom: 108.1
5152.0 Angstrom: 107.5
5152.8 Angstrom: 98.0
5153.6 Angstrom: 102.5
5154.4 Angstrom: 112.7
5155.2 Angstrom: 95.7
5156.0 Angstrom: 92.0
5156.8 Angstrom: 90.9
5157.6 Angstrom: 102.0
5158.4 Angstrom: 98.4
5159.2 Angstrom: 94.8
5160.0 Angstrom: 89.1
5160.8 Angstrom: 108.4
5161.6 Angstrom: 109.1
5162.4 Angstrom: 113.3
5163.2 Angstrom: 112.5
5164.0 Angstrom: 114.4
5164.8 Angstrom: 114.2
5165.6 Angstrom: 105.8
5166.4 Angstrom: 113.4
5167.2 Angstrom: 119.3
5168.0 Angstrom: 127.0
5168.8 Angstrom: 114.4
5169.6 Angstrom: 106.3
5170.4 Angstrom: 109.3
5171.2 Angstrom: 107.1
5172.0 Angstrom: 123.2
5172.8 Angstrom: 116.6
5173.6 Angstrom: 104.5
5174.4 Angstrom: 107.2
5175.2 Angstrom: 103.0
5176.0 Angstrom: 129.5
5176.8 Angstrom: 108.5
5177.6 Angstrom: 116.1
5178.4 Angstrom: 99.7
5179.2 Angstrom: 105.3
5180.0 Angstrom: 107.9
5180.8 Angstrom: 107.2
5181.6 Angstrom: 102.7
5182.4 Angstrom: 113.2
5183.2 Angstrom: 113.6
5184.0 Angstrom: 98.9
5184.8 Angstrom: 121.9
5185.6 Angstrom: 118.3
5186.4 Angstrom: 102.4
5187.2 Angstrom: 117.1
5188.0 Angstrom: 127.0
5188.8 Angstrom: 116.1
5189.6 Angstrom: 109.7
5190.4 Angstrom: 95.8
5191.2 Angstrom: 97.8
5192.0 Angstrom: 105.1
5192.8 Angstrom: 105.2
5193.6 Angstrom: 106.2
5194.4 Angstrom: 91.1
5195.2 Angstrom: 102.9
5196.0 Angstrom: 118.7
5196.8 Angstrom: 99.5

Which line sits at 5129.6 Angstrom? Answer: H-beta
